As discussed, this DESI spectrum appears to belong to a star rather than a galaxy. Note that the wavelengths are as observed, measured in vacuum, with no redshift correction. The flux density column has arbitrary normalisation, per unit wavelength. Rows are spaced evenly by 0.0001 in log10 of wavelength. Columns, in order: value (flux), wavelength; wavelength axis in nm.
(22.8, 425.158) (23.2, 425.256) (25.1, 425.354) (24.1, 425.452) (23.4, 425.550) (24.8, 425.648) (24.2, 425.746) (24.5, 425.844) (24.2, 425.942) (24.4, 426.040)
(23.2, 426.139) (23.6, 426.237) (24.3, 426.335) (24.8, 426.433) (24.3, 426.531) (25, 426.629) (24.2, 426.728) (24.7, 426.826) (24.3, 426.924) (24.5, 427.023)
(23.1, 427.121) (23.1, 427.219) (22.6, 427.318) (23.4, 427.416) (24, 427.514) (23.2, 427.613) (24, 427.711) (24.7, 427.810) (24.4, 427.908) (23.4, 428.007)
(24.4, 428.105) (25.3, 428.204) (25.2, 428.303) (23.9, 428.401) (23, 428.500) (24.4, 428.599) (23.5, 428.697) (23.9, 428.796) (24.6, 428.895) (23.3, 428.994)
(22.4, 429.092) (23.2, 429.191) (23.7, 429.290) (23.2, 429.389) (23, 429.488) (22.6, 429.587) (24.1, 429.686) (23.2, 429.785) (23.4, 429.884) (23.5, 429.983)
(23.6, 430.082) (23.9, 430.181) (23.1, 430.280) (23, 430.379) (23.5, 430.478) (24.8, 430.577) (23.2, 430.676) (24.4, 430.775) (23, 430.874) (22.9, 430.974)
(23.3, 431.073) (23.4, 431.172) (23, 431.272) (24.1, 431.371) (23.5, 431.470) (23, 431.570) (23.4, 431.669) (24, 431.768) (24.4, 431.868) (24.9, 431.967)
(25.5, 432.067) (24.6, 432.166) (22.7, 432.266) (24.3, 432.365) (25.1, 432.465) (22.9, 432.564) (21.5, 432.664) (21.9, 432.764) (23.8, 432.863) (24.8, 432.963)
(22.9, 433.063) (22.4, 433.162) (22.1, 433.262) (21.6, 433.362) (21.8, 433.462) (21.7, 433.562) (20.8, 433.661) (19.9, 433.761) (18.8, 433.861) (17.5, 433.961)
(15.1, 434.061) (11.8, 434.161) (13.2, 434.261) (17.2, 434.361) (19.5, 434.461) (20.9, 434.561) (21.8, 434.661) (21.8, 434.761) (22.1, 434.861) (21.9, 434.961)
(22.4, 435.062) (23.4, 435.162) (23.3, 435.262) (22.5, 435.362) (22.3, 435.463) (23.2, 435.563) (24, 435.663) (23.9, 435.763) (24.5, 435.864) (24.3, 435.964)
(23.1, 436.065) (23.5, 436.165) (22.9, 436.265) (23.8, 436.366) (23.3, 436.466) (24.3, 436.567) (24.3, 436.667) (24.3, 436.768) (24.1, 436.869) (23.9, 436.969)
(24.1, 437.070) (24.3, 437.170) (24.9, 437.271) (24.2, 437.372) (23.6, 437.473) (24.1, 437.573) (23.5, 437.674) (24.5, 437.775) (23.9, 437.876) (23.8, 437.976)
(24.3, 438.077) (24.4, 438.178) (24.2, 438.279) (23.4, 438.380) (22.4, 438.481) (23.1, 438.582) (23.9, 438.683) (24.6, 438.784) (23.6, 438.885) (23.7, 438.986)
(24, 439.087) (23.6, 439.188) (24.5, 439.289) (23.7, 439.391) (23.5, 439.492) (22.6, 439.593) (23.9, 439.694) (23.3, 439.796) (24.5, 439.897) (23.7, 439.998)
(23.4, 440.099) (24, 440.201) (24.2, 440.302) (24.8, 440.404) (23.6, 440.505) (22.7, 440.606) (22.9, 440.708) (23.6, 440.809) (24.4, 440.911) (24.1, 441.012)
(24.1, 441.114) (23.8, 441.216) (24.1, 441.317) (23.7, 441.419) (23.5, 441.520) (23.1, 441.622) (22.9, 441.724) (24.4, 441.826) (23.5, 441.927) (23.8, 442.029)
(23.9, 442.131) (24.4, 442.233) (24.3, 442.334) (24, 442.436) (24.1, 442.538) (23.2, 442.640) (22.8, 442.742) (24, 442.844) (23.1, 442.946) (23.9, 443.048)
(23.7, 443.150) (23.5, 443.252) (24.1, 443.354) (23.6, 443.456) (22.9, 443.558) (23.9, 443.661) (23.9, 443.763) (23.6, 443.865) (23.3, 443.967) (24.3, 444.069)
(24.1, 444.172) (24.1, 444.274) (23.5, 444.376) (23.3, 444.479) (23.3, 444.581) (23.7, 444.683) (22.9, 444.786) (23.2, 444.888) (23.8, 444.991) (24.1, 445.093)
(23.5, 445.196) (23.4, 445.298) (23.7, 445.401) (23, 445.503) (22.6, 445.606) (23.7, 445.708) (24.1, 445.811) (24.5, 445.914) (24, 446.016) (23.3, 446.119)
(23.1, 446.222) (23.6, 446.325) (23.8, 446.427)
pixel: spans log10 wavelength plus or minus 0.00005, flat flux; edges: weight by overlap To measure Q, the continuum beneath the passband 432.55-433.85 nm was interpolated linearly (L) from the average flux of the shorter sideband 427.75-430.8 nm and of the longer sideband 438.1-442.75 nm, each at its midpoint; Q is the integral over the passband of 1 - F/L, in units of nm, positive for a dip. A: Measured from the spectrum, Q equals 0.093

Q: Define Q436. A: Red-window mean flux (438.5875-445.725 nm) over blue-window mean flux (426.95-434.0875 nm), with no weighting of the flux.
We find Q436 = 1.02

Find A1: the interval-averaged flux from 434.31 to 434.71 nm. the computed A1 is 19.8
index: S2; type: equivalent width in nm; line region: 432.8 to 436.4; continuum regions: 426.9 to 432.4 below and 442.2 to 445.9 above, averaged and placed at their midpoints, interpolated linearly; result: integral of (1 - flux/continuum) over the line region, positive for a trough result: 0.35 nm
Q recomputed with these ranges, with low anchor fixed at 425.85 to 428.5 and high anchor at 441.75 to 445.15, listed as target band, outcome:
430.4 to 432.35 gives 0.02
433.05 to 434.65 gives 0.32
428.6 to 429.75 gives 0.03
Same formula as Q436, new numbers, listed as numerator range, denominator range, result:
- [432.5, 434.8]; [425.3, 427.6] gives 0.84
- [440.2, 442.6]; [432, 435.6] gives 1.12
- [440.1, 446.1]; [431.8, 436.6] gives 1.08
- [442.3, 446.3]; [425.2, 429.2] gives 0.98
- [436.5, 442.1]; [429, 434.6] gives 1.07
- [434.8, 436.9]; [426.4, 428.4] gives 0.97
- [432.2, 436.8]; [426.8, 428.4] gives 0.91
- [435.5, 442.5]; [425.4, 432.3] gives 1.00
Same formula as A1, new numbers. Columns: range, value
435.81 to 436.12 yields 23.9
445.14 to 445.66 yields 23.3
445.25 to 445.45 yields 23.5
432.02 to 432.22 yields 25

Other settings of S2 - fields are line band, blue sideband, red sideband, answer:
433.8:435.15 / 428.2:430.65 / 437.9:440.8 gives 0.272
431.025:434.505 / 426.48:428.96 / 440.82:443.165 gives 0.323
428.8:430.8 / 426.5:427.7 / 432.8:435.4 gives -0.079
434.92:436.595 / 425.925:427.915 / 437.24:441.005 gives 0.038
